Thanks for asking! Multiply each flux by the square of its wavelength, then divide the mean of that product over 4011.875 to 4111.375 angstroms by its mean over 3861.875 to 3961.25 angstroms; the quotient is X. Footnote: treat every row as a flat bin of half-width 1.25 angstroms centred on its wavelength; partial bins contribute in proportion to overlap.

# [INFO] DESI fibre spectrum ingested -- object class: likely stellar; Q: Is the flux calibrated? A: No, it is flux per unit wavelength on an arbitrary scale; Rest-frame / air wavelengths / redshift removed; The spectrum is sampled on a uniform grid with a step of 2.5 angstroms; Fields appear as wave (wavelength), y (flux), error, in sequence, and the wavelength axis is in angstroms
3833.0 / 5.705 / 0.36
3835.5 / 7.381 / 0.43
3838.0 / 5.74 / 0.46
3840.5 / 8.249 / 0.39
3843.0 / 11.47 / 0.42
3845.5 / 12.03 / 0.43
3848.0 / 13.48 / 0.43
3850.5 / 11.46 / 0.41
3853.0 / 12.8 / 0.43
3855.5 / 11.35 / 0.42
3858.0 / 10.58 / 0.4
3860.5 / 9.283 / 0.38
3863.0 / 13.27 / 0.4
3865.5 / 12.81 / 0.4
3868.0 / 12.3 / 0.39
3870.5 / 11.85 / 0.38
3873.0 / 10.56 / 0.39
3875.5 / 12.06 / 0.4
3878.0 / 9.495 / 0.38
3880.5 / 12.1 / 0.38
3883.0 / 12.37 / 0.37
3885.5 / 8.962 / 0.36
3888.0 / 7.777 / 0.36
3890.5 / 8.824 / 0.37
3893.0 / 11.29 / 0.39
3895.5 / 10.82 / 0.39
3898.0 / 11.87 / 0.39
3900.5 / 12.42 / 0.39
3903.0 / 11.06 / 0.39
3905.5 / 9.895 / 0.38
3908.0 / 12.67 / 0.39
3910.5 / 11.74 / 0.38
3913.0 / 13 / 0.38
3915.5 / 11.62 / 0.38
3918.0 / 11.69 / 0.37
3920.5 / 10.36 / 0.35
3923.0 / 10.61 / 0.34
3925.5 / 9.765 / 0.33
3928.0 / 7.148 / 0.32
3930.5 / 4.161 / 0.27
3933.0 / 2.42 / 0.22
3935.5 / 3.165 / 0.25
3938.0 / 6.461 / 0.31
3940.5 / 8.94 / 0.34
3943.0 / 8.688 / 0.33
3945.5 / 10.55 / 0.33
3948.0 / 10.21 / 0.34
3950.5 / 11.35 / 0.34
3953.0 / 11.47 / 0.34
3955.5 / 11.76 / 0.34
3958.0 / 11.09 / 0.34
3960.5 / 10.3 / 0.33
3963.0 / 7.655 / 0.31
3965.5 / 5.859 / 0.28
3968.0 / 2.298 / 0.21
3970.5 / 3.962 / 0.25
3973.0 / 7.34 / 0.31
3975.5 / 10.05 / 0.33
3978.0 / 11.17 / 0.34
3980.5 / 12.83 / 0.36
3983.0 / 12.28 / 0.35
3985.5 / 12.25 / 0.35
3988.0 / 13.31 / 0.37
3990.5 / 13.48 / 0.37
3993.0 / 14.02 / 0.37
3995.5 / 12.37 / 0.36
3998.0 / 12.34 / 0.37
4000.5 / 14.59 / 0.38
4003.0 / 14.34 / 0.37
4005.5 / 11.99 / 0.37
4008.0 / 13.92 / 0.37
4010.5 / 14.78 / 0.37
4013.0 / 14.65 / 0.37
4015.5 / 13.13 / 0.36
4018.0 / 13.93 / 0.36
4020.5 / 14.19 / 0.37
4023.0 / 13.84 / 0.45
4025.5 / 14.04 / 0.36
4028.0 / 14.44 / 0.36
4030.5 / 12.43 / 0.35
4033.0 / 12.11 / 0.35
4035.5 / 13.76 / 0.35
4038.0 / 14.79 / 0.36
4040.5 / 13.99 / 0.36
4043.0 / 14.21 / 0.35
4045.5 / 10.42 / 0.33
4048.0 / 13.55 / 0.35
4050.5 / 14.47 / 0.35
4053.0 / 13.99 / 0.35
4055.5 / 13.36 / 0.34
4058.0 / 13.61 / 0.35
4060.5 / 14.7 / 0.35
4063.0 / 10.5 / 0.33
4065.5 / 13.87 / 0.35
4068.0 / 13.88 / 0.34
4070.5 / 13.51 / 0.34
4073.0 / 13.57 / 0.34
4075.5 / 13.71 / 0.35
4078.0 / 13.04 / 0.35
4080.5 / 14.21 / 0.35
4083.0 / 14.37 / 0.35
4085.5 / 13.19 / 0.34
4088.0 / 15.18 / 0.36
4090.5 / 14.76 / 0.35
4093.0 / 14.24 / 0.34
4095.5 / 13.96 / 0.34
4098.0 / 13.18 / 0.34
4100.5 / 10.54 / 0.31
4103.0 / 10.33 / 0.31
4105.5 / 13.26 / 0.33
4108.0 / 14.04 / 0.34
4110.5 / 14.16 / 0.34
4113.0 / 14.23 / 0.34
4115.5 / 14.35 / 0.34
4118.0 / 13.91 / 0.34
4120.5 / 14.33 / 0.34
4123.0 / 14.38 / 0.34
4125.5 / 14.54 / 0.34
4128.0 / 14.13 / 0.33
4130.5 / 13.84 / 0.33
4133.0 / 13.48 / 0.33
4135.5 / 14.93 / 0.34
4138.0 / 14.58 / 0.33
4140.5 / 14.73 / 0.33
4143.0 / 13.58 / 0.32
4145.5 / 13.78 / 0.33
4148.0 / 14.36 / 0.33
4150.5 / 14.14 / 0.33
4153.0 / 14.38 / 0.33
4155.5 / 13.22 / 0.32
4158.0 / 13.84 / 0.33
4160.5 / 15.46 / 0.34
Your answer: 1.4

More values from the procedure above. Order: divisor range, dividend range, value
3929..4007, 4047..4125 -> 1.48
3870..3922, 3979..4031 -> 1.29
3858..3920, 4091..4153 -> 1.38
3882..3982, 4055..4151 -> 1.60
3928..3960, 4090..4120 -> 1.74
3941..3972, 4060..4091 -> 1.66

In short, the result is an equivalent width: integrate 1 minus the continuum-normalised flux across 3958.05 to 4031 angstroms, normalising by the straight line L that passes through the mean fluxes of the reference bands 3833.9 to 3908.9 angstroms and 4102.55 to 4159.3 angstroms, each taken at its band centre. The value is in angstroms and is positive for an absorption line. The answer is 3.6 angstroms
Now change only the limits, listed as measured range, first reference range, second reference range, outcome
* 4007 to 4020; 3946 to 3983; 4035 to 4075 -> -2.9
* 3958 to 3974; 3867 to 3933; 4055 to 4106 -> 6.8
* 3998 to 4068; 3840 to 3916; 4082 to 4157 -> -3.5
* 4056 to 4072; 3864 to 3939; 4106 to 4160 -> -0.5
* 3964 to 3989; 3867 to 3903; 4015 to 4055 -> 7.0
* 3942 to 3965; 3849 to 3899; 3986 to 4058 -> 4.1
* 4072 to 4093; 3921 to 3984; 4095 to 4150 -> -2.5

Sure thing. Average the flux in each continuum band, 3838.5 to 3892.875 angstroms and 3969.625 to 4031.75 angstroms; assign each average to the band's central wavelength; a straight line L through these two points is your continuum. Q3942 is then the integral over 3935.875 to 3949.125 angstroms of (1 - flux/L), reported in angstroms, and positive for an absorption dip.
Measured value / 3.8 angstroms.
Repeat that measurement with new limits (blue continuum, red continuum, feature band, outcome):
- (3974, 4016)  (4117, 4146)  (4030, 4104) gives 1.2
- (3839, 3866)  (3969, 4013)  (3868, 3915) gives 2.2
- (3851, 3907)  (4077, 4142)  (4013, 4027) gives -1.2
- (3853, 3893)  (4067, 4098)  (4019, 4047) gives -0.5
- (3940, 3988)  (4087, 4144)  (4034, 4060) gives -3.7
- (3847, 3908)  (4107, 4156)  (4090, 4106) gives 1.1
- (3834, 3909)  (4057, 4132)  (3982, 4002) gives -1.2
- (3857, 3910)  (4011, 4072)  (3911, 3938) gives 7.6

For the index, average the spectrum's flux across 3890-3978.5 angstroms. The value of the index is 9.26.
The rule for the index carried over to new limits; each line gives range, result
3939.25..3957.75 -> 10.5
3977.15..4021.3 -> 13.3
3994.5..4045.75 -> 13.6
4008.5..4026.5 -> 14.1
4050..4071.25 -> 13.5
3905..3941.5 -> 8.89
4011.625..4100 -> 13.7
